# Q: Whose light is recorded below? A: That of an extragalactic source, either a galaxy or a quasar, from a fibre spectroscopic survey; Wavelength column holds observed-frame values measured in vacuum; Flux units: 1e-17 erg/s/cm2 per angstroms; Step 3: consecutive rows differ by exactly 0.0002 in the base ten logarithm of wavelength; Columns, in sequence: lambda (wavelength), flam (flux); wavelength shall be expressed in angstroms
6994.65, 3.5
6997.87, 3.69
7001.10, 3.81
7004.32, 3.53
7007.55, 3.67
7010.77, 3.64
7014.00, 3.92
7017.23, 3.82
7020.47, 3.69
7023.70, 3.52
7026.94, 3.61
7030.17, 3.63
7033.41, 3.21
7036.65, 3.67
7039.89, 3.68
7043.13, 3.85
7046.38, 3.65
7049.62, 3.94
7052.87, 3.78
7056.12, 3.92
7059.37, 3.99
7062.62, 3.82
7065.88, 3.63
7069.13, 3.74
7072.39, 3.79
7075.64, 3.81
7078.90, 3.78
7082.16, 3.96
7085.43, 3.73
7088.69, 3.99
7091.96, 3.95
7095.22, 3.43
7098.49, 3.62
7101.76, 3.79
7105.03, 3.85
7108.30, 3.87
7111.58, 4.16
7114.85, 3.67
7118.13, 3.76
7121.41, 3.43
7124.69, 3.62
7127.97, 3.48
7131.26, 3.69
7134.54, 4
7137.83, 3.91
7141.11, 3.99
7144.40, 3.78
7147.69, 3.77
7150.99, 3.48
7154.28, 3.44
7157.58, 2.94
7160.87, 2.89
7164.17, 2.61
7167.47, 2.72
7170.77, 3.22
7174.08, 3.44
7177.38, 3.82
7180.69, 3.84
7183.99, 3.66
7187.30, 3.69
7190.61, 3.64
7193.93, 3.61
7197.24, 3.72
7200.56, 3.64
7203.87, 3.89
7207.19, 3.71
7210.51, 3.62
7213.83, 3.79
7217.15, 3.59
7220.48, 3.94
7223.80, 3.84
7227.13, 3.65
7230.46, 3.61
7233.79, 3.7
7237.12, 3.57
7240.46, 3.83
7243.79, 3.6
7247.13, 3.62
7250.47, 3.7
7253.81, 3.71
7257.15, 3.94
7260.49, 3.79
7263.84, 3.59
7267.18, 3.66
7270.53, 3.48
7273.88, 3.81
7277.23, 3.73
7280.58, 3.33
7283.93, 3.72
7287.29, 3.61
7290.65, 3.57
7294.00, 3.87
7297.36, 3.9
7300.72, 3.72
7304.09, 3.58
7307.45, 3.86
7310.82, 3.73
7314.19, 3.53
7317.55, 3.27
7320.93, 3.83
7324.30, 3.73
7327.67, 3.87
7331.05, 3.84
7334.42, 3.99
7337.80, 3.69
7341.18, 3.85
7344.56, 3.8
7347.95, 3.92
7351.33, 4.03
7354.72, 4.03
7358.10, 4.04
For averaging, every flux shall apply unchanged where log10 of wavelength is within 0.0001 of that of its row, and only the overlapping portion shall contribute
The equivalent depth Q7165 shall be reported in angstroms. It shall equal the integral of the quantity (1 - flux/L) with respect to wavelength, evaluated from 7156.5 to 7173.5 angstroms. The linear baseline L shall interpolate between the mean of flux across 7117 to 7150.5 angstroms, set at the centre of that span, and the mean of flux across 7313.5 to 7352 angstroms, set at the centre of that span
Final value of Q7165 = 3.8 angstroms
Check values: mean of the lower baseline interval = 3.73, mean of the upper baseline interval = 3.78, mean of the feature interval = 2.91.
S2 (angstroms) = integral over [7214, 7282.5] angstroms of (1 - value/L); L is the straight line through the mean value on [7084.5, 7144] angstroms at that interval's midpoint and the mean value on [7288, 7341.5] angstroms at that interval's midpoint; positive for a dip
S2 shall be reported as 1.1 angstroms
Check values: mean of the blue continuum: 3.78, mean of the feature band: 3.69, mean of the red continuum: 3.73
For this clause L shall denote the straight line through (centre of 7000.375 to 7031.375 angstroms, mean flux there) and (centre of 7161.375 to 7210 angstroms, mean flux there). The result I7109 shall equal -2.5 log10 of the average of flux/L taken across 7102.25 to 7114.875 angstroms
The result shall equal -0.094 mag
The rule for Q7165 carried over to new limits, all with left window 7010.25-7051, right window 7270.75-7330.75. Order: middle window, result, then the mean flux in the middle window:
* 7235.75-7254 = 0.1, 3.67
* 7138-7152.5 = -0.4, 3.77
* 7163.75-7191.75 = 1.9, 3.44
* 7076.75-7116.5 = -1.5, 3.82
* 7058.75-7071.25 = -0.3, 3.78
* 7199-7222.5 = -0.4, 3.74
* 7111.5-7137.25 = -0.2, 3.71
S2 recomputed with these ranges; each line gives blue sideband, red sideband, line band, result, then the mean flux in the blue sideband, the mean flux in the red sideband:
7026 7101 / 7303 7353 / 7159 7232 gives 4.1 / 3.75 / 3.77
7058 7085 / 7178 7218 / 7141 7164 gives 2.2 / 3.81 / 3.71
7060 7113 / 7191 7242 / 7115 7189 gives 4.9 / 3.81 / 3.71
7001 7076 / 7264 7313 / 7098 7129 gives -0.2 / 3.72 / 3.68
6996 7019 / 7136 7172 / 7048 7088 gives -2.9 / 3.72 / 3.35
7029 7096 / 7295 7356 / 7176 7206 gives 0.4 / 3.76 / 3.79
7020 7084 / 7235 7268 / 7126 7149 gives -0.5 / 3.73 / 3.7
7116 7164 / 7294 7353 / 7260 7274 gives 0.3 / 3.55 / 3.78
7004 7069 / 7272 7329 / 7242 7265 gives -0.1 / 3.71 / 3.68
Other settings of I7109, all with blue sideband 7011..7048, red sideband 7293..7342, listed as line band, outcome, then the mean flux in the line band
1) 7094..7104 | 0.01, 3.64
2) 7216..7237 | 0.00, 3.71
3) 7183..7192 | 0.01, 3.66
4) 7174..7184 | -0.01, 3.74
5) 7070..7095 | -0.05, 3.83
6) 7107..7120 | -0.05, 3.86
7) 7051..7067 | -0.05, 3.83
